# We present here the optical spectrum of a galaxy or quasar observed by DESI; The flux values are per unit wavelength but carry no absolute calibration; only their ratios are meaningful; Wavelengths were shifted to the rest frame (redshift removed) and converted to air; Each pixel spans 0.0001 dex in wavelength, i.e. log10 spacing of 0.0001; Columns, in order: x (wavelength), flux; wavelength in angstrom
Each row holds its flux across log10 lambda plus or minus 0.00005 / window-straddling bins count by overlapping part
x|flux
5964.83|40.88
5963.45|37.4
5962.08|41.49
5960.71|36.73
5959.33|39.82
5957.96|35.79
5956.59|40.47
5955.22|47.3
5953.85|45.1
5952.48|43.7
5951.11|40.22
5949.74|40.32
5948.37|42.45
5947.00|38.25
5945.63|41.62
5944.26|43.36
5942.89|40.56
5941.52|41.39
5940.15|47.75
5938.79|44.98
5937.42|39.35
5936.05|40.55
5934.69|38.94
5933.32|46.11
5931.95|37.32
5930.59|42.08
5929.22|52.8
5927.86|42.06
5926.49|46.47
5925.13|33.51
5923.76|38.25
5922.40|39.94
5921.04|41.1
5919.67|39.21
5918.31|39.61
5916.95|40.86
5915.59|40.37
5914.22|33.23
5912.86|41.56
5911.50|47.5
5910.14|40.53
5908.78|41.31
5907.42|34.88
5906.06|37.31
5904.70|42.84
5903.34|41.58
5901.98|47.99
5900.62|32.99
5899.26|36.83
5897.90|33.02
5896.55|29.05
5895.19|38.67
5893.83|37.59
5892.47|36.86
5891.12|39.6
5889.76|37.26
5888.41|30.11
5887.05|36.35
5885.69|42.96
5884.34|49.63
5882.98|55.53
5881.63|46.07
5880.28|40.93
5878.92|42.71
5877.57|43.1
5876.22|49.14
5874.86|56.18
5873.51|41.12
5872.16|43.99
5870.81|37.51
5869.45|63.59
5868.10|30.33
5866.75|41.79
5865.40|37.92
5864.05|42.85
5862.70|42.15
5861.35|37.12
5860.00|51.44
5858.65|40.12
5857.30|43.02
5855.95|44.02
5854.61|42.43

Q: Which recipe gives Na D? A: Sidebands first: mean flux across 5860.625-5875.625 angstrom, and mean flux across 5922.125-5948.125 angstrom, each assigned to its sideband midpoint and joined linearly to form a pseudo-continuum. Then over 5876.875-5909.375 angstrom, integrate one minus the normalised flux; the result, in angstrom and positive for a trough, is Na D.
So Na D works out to 2.2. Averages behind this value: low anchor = 43.2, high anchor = 41.9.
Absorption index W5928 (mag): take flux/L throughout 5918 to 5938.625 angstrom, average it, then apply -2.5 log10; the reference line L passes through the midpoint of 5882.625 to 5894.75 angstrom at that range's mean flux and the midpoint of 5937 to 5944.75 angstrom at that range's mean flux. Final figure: 0.03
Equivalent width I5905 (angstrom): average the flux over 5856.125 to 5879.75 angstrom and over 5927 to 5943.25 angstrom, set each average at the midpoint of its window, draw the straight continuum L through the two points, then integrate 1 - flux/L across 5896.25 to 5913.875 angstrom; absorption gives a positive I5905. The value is 1.7 angstrom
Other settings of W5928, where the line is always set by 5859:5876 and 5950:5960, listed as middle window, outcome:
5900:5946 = 0.03 mag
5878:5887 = -0.05 mag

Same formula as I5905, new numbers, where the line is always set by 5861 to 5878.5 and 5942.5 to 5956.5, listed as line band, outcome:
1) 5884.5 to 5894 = 1.2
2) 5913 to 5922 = 0.8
